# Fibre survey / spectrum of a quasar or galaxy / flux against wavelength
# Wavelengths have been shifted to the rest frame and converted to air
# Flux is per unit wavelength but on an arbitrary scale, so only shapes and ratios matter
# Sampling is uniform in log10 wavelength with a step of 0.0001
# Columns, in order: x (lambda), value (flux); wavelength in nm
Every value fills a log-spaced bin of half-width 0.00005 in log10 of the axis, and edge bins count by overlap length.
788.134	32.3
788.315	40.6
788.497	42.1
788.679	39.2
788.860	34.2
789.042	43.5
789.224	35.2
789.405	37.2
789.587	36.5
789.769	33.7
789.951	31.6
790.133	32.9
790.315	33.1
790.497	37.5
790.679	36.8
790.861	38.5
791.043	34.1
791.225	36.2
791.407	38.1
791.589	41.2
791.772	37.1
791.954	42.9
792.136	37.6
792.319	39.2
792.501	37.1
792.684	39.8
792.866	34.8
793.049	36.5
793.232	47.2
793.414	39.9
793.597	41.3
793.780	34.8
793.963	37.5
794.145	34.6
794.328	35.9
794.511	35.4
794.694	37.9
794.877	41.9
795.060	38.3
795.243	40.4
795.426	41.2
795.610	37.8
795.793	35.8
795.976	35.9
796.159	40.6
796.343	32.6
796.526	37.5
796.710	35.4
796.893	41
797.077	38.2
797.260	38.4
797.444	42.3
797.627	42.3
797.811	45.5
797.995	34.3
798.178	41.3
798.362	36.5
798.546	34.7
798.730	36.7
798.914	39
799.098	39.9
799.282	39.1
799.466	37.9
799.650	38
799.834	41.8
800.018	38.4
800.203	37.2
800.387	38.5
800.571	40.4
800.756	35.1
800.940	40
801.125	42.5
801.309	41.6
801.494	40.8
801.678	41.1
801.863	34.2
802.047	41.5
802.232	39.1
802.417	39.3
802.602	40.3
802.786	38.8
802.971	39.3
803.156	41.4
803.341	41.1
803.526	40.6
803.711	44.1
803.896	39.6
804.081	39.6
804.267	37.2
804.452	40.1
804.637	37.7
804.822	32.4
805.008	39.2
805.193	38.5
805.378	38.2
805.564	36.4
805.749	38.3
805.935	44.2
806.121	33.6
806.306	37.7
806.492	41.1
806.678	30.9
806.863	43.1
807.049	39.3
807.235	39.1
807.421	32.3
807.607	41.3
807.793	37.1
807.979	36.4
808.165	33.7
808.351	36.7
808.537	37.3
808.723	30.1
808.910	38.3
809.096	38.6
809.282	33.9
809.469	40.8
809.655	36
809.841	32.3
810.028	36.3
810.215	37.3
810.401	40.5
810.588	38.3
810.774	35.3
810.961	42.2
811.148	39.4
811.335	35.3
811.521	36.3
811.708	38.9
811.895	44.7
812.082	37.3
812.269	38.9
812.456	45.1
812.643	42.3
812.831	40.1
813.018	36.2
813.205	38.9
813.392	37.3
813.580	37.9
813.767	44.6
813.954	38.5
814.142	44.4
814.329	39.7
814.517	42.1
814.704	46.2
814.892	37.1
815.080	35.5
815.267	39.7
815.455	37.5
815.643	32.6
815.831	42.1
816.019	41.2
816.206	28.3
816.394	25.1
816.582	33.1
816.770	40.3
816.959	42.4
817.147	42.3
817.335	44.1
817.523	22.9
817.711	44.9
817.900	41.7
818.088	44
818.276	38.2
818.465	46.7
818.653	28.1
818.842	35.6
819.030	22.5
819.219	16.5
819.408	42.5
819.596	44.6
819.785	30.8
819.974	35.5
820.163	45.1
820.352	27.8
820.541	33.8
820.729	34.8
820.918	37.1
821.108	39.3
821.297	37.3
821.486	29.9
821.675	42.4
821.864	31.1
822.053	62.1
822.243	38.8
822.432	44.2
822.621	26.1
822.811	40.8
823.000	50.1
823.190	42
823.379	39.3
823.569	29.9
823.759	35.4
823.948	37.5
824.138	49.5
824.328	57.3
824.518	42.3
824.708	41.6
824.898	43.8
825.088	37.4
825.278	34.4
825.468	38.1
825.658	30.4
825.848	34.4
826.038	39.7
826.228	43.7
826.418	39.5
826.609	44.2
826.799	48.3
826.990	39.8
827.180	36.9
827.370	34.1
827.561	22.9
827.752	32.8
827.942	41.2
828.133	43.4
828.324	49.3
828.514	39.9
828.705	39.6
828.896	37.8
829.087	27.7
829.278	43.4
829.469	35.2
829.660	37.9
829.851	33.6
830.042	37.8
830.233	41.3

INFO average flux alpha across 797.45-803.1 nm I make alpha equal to 39.2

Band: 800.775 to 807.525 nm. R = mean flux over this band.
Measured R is 39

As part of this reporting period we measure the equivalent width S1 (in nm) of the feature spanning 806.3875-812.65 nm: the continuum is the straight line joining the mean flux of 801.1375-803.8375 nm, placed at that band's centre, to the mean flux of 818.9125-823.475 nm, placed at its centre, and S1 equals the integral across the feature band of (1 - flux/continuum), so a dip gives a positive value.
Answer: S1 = 0.22 nm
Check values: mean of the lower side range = 40.3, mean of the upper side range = 37.3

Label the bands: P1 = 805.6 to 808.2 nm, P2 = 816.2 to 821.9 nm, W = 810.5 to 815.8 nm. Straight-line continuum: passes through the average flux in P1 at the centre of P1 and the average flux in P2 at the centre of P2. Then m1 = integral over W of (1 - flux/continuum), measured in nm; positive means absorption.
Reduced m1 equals -0.371 nm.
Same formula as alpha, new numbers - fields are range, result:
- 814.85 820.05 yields 36.3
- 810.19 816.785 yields 38.6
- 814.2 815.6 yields 39.6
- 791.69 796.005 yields 38.4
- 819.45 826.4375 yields 39.2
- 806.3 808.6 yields 37.4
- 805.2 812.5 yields 37.7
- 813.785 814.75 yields 42.2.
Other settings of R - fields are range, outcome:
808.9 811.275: 37.6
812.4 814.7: 40.7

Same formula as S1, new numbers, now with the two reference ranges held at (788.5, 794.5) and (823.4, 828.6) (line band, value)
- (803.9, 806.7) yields 0.03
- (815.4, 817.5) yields 0.12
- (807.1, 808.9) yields 0.11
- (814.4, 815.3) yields -0.03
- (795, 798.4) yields -0.09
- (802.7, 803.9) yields -0.08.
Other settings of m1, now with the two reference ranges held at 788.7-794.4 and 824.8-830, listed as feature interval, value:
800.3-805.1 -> -0.24 nm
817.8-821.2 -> 0.19 nm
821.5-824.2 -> -0.16 nm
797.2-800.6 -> -0.14 nm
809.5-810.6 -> 0.02 nm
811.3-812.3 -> -0.03 nm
